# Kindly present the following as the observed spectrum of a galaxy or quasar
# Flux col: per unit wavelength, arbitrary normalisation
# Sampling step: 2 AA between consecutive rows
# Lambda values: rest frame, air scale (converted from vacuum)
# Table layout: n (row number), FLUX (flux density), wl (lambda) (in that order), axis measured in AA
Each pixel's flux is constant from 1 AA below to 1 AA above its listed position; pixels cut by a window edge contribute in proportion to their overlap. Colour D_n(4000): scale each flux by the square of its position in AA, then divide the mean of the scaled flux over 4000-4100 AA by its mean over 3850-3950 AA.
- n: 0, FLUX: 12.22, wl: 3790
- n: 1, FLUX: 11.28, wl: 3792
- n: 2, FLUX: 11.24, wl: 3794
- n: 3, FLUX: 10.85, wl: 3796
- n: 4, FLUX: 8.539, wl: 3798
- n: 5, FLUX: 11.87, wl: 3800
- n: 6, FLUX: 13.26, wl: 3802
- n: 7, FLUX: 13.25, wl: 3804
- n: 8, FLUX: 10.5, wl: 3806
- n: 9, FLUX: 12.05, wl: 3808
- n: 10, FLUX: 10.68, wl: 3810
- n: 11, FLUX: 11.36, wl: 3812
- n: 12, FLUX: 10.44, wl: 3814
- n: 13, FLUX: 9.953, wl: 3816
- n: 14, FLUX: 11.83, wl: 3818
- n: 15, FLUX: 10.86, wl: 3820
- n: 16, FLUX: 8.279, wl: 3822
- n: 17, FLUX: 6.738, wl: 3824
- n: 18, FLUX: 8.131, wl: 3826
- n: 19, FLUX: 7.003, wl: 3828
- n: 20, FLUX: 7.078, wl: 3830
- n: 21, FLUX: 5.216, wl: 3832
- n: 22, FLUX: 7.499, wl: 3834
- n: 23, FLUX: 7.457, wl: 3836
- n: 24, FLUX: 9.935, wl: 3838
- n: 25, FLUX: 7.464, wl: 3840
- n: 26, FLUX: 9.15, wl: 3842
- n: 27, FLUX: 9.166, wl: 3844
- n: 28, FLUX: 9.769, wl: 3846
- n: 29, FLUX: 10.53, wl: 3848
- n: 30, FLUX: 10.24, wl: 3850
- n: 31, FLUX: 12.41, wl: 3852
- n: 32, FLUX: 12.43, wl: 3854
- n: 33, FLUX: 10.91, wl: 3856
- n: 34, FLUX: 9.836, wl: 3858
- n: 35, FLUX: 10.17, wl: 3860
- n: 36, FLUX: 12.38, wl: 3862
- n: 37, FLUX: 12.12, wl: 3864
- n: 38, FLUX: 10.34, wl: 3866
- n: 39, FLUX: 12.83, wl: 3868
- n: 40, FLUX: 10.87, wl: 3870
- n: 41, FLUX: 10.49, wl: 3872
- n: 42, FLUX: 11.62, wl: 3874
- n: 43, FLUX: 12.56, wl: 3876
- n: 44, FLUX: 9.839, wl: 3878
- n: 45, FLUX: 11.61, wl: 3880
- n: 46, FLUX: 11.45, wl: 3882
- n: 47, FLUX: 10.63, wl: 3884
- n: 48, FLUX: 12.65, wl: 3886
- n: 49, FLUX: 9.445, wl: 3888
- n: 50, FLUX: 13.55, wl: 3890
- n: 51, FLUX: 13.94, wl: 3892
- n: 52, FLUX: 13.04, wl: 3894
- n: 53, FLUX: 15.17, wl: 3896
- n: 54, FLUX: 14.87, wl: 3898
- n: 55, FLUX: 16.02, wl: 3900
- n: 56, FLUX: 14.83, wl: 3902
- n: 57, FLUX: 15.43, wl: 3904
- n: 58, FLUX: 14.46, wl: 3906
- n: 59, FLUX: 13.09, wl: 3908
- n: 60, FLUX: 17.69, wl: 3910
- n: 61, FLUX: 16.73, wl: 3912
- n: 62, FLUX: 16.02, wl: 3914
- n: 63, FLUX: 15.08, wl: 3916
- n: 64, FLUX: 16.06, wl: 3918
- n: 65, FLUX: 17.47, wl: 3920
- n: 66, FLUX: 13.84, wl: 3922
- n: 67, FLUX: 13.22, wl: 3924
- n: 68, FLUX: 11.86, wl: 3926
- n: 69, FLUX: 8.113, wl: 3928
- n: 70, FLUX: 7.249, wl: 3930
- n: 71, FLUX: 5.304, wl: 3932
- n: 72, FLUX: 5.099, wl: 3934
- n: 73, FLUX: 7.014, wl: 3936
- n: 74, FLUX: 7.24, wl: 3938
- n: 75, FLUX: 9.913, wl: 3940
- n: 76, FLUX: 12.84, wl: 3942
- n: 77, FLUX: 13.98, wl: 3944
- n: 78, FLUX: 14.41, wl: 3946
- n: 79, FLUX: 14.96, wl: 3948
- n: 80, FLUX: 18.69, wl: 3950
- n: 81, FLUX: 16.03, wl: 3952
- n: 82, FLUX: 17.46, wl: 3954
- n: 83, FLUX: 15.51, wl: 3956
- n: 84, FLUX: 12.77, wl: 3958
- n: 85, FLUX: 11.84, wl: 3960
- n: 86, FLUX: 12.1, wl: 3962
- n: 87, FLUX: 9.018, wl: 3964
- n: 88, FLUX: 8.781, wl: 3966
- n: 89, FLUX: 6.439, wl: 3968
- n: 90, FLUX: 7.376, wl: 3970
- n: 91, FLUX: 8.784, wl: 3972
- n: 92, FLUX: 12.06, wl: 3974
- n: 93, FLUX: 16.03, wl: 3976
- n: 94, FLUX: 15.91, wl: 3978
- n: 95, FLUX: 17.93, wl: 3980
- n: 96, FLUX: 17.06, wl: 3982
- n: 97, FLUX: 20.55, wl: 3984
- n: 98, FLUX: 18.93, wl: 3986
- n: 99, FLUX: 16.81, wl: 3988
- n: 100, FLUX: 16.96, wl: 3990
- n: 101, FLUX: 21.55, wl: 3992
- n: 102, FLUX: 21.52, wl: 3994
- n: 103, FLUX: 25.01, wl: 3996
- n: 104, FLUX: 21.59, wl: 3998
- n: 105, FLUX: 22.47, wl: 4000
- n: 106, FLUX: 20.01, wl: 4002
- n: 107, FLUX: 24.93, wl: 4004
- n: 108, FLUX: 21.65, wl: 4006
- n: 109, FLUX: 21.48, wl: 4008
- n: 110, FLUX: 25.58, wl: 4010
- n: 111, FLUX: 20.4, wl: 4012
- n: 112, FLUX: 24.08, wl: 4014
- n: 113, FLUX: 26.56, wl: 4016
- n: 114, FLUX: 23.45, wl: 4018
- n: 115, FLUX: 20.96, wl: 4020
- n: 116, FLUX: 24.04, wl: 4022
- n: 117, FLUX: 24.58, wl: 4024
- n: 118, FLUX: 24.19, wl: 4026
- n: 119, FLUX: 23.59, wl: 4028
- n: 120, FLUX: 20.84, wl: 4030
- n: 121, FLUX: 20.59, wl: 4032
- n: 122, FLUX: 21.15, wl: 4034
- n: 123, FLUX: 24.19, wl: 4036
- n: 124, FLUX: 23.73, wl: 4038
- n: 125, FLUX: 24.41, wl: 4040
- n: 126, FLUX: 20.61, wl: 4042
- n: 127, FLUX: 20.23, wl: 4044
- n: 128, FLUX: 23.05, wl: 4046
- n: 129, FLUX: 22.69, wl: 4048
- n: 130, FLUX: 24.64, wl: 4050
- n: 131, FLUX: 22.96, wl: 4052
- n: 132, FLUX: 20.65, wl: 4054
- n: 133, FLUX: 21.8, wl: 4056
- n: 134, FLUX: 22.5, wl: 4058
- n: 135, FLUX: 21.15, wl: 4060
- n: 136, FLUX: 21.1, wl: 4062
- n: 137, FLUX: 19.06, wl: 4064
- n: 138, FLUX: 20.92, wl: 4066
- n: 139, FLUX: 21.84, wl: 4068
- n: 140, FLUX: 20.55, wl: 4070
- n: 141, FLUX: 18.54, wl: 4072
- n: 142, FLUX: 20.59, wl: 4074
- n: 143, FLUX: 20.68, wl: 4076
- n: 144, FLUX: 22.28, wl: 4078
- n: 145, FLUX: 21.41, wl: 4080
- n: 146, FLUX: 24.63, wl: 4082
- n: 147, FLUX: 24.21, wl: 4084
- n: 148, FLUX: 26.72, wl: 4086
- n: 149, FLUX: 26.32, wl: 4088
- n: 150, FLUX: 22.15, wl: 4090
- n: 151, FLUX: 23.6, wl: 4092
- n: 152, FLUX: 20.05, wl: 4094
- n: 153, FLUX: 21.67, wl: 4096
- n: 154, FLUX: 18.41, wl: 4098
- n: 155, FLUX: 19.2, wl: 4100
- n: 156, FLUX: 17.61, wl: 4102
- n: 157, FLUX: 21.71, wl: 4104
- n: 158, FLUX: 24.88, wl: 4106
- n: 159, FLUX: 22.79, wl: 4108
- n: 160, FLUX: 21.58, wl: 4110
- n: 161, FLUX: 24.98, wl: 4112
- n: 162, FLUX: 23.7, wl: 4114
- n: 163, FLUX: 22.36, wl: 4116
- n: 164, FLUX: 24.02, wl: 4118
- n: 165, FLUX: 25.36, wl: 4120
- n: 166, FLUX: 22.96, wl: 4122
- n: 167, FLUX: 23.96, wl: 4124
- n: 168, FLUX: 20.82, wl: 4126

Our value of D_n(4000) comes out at 1.95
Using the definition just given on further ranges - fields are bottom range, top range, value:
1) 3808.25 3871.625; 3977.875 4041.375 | 2.43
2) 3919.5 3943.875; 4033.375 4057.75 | 2.41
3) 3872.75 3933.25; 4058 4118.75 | 1.85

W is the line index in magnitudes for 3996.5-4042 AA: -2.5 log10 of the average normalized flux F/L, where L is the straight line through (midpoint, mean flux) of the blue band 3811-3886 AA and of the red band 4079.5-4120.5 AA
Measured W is -0.22 mag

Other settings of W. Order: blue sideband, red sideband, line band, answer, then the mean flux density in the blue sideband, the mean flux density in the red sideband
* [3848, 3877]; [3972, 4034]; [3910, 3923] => -0.072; 11.3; 20.8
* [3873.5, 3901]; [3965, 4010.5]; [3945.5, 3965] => 0.125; 12.6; 17.7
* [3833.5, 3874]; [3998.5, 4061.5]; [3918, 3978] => 0.396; 10.4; 22.7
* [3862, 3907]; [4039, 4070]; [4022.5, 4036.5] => -0.115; 12.6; 21.8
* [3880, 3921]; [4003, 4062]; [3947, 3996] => 0.252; 14.3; 22.8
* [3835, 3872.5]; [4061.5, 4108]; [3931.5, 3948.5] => 0.411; 10.4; 21.7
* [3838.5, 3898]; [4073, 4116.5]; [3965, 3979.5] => 0.435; 11.3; 22.3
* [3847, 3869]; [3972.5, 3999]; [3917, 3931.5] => 0.210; 11.3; 18.4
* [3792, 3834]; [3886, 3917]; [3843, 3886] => 0.139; 9.93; 14.6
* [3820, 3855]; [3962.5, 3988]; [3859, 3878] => -0.162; 8.8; 13.4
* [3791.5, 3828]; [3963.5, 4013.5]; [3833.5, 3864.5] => 0.198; 10.5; 17.7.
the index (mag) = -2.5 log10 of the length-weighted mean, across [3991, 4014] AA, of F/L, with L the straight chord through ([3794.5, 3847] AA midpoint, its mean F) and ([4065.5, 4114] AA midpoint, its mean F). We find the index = -0.241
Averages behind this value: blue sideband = 9.57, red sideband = 22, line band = 22.5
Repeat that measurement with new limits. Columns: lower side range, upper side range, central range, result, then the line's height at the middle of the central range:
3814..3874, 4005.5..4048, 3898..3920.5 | -0.089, 14.4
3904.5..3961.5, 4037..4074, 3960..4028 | -0.068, 17.3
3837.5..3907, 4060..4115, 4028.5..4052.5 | -0.142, 19.7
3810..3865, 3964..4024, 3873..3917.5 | -0.048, 13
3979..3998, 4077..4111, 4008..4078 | -0.061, 21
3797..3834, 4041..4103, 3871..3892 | 0.119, 12.8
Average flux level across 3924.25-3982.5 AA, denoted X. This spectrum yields 11.8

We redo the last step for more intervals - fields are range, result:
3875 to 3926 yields 13.9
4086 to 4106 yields 21.7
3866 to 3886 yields 11.3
